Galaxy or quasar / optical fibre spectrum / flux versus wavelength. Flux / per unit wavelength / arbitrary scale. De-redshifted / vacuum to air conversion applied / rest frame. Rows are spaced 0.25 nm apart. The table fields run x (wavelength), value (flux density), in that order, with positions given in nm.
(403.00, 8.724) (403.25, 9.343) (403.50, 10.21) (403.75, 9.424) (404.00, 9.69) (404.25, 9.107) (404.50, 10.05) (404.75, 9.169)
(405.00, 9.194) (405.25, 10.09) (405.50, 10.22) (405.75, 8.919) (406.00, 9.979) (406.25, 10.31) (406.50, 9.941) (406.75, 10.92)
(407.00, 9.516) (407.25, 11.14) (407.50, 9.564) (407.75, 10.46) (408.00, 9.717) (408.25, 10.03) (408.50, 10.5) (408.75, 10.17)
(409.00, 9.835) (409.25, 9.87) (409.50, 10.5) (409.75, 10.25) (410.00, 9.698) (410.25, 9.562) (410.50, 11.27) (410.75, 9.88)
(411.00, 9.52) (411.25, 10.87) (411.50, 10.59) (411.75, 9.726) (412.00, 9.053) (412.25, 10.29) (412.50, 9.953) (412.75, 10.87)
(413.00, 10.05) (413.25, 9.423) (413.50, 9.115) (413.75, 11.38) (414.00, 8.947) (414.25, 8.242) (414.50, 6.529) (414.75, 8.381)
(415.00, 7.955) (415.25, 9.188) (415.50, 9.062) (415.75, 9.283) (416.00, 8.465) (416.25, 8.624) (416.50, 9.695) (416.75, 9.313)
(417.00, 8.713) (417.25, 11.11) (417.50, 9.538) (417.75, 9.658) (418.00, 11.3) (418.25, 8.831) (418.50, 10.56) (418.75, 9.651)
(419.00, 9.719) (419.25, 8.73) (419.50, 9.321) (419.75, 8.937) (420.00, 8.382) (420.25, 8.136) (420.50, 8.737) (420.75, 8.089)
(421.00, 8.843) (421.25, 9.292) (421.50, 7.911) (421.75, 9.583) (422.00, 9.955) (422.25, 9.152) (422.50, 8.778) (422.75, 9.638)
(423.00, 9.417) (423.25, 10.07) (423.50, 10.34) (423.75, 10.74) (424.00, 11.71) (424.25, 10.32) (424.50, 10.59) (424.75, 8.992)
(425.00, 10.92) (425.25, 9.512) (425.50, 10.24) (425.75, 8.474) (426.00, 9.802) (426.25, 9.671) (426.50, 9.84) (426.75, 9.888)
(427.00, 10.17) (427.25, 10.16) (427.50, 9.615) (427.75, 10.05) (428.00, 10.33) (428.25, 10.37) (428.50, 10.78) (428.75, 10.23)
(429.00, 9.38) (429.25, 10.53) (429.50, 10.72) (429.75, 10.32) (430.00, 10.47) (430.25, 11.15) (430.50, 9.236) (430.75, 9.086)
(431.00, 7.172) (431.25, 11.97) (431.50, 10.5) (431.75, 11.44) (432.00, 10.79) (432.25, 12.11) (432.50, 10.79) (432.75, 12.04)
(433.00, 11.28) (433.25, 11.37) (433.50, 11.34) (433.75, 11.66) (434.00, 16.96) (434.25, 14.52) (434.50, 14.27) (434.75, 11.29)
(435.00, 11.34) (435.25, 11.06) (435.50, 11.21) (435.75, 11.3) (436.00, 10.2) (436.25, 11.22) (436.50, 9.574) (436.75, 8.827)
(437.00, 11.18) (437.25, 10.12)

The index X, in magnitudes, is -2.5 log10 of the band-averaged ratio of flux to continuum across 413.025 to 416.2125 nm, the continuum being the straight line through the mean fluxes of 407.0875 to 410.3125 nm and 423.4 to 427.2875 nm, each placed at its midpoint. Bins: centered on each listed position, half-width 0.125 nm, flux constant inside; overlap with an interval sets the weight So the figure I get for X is 0.14 mag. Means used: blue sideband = 10.1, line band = 8.86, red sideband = 10.1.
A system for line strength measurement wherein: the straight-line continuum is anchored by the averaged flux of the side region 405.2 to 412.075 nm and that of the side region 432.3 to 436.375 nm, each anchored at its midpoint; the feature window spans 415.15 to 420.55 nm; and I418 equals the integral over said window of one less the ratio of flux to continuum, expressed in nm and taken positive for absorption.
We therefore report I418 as 0.72 nm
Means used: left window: 10.1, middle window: 9.32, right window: 12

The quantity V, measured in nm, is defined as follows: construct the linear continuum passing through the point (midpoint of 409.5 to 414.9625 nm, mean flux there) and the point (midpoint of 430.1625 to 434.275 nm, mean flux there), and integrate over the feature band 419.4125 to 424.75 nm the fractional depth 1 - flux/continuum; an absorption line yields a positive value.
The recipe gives 0.547 nm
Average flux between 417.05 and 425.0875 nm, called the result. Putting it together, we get 9.58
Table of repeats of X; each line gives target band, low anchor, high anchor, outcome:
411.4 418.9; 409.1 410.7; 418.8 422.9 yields 0.02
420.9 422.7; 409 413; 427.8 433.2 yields 0.14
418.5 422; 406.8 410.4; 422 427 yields 0.11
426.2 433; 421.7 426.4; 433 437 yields 0.05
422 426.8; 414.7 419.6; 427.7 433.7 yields 0.01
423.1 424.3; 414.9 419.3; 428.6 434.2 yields -0.05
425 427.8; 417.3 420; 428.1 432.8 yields 0.04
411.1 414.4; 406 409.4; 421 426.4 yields 0.02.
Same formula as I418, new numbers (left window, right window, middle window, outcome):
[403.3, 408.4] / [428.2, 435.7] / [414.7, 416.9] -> 0.31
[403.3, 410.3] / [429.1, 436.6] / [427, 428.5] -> 0.11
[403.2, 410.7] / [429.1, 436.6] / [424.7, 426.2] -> 0.16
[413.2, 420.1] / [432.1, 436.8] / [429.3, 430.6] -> 0.08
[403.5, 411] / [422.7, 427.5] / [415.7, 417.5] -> 0.12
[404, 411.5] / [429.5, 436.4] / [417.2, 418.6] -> 0.06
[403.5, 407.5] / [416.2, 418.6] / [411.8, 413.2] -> -0.03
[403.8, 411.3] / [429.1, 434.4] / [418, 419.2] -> 0.09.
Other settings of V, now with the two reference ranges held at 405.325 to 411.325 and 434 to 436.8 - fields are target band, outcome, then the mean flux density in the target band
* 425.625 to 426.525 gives 0.14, 9.4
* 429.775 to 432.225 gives 0.24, 10.3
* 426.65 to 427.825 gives 0.13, 9.98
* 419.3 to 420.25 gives 0.18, 8.77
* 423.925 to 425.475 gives 0.11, 10.3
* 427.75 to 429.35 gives 0.14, 10.2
